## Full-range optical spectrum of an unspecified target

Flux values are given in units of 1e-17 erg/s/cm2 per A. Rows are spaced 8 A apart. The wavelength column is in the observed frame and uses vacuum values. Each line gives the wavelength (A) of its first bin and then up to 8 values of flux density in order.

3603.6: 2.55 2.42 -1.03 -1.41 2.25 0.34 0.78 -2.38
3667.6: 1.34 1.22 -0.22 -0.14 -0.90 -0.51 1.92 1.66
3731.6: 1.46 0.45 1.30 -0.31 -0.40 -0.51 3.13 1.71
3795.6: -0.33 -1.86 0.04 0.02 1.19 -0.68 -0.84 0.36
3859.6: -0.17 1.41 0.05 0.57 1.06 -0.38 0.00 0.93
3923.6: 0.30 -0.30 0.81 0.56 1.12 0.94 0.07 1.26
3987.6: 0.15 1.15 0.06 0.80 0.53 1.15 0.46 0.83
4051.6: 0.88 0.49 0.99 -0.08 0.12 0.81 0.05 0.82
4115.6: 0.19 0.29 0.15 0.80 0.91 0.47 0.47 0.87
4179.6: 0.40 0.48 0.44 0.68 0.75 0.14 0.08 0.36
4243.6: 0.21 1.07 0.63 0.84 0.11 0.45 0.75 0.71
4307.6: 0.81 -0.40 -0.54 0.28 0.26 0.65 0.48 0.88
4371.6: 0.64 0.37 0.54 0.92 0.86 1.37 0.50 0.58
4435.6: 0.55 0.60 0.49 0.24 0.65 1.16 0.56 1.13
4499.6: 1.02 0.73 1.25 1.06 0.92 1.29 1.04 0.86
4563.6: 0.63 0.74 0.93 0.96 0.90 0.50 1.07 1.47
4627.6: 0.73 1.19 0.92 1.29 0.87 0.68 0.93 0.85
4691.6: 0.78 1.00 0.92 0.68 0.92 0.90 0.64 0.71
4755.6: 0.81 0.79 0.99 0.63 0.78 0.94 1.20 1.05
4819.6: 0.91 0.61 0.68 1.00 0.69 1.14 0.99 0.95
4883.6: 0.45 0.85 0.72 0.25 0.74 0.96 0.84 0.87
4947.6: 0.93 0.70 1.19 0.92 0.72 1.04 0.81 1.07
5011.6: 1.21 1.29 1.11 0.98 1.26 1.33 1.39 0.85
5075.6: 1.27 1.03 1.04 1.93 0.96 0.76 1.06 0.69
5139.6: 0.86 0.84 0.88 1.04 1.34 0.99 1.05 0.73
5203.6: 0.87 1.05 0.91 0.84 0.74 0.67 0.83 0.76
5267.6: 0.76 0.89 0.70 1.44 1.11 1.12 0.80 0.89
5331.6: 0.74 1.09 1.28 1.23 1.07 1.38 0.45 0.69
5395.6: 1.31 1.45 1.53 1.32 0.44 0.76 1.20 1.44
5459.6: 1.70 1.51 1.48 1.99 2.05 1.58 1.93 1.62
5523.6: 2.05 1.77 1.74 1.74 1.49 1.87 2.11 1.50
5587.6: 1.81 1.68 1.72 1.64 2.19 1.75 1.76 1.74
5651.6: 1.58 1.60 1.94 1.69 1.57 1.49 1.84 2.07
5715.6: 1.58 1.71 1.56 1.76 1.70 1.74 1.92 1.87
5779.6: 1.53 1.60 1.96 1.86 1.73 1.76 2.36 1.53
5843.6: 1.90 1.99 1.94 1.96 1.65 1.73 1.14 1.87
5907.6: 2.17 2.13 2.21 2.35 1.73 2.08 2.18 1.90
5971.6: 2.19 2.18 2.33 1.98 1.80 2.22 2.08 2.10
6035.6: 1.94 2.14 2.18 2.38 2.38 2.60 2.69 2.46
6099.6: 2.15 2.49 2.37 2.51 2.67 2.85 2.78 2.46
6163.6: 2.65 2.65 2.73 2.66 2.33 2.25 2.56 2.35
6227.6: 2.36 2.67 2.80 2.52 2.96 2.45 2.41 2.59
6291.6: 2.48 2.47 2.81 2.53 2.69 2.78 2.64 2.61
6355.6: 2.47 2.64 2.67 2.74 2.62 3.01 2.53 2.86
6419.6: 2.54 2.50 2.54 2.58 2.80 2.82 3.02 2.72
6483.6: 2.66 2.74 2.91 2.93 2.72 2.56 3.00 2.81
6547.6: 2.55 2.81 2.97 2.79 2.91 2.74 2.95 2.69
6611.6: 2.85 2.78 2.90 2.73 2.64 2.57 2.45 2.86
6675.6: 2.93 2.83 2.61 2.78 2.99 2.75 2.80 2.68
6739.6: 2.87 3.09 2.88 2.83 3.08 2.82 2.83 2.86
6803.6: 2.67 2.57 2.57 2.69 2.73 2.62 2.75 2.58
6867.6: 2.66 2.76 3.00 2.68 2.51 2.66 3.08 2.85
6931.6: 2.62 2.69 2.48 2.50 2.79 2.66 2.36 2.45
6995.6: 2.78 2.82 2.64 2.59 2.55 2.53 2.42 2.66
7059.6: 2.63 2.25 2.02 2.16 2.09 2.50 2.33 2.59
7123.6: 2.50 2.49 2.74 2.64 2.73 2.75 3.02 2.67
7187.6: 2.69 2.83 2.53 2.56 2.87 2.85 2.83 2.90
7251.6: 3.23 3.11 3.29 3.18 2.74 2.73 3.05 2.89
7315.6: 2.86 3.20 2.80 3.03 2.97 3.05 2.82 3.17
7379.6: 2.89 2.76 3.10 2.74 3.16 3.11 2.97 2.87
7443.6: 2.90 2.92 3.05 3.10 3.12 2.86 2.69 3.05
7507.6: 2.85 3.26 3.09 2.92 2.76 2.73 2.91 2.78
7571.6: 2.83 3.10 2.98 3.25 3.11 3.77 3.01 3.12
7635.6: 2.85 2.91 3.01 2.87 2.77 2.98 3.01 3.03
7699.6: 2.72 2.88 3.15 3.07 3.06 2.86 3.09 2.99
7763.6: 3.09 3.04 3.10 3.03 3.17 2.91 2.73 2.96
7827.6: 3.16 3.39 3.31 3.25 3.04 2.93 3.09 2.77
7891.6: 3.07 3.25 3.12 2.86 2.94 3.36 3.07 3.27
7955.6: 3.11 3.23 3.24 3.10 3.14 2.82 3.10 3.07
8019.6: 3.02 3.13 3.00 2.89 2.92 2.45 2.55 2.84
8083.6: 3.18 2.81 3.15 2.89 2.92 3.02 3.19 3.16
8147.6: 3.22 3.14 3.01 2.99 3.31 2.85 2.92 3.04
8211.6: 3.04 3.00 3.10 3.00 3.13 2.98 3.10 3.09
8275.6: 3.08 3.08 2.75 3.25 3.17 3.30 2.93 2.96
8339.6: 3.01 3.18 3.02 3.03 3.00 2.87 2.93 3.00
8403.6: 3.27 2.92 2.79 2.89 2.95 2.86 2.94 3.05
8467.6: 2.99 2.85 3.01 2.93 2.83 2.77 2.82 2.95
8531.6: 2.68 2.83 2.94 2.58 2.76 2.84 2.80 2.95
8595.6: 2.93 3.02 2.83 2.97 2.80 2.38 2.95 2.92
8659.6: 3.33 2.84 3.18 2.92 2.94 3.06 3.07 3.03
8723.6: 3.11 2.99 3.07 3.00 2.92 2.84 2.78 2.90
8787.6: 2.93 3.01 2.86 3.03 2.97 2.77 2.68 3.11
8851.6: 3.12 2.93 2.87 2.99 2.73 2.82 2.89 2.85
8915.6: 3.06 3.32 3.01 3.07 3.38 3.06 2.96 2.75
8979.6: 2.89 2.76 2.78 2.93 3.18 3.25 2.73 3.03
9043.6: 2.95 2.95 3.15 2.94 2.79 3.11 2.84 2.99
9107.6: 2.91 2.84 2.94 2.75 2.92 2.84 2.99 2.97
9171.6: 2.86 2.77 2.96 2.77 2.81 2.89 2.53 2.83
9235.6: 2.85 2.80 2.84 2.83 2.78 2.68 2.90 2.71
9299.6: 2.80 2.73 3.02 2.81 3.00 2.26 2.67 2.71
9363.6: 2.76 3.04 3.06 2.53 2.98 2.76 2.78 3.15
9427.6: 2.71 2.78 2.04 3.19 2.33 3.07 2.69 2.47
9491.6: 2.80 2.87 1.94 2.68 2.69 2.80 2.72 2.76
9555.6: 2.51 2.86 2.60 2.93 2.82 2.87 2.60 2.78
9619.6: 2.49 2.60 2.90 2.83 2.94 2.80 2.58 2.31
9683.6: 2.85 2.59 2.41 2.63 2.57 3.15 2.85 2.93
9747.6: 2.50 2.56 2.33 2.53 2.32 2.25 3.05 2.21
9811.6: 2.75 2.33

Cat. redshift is 0.368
